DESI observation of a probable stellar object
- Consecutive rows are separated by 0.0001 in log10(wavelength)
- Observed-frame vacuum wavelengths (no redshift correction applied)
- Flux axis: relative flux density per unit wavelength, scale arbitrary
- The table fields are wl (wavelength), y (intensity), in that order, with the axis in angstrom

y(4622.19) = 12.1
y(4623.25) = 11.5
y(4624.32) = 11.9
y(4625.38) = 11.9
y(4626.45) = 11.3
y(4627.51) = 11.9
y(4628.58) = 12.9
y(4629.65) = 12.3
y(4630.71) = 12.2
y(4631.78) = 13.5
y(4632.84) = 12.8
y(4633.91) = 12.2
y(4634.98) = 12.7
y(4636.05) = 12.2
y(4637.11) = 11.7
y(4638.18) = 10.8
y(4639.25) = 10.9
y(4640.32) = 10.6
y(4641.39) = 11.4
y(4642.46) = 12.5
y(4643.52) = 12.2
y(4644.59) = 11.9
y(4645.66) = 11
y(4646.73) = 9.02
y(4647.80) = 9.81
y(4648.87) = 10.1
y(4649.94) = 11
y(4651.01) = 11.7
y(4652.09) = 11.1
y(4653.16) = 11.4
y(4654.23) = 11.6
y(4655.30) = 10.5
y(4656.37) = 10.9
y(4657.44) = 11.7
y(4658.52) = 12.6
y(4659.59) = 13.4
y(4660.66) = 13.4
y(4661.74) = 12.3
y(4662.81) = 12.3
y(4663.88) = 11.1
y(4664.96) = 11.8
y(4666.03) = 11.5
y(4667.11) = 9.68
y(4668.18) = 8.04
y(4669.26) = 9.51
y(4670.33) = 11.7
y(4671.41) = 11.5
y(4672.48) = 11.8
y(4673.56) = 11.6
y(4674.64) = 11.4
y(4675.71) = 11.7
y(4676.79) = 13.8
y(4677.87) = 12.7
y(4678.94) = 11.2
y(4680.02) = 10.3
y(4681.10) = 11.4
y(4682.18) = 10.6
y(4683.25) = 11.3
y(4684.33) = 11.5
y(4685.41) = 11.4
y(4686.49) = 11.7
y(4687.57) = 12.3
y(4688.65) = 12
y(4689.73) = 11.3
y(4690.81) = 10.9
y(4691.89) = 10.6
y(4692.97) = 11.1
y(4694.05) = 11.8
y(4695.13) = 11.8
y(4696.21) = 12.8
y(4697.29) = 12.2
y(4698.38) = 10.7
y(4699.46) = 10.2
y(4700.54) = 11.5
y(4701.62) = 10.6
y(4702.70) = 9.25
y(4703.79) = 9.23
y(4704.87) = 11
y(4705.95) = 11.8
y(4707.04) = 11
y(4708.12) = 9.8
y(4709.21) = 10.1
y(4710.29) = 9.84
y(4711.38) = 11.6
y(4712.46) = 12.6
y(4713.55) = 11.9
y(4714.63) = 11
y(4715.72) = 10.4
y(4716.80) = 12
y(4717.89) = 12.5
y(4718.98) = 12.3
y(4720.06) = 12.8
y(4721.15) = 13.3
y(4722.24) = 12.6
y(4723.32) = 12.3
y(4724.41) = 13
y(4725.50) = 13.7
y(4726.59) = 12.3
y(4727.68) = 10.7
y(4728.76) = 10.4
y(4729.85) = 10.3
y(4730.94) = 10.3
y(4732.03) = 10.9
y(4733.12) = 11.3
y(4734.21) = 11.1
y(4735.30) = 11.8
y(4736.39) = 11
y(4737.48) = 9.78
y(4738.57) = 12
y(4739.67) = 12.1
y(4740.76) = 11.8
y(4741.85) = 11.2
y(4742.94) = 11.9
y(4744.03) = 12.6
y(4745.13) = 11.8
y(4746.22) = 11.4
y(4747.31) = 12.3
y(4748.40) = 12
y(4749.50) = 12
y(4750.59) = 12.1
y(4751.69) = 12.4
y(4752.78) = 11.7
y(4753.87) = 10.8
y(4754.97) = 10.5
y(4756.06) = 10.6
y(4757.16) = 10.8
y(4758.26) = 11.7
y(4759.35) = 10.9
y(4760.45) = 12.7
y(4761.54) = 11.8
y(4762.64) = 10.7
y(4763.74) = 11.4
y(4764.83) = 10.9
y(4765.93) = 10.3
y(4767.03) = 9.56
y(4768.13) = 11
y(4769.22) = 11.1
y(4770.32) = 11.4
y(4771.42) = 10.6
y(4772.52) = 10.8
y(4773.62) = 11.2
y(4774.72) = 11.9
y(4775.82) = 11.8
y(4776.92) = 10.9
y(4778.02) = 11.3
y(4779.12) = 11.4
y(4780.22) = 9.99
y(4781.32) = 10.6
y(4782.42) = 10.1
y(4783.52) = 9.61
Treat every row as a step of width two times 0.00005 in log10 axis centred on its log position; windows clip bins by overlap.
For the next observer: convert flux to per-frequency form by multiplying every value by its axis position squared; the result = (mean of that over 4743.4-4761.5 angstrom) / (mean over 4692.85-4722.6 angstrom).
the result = 1.0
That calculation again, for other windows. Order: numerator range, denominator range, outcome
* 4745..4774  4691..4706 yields 1.05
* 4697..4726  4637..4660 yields 1.05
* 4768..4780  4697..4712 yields 1.09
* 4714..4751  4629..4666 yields 1.04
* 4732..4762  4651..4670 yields 1.06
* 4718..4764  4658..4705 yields 1.05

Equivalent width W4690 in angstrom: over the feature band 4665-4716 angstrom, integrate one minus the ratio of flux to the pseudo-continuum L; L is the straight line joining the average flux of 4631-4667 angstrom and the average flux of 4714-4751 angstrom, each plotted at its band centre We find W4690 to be 2.3 angstrom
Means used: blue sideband 11.6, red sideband 11.7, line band 11.2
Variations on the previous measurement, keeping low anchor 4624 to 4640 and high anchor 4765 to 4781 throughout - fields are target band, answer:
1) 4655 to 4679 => 0.39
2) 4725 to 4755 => -0.86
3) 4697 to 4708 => 0.79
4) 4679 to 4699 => 0.33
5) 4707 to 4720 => 0.10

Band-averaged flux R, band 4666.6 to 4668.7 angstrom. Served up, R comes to 8.88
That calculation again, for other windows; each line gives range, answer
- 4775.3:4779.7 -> 11.3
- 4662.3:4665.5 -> 11.7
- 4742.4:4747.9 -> 12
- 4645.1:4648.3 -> 9.96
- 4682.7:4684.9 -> 11.4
